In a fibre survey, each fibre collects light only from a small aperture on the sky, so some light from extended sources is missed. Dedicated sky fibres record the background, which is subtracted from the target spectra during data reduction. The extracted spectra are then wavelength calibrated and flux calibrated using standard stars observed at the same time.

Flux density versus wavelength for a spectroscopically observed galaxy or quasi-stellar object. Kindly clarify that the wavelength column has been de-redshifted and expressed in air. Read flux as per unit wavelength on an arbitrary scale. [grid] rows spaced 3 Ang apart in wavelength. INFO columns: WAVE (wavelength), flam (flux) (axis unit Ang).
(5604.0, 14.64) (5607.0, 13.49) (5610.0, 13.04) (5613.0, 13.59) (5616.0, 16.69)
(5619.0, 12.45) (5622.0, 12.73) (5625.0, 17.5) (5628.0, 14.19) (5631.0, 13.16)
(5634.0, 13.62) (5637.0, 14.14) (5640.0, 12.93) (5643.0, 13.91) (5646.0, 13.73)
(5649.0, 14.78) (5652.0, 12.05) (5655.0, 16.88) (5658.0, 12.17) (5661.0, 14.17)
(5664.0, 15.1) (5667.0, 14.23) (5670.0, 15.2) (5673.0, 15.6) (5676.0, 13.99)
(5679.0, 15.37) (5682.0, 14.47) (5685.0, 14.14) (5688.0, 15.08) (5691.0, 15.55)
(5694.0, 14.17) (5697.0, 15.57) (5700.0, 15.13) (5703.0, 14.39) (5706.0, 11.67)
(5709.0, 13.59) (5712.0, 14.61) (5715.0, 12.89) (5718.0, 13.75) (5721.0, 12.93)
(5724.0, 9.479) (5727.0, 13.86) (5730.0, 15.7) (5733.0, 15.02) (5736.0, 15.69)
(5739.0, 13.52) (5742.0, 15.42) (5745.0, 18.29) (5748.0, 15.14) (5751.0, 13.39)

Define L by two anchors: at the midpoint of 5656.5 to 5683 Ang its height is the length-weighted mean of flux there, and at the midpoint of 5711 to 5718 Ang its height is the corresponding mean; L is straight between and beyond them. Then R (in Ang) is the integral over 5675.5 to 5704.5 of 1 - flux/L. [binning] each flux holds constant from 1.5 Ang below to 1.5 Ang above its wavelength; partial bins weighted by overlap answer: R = -1.4 Ang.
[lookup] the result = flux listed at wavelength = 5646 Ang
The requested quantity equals 13.73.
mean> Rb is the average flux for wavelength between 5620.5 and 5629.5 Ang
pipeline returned 14.8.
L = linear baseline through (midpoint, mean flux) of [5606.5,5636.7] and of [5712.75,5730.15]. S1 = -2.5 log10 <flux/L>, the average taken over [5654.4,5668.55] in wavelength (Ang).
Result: -0.06 mag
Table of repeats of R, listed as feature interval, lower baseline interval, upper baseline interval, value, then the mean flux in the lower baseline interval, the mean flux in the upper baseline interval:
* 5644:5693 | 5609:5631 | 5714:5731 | -3.0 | 14.3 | 13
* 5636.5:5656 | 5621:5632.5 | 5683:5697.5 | 0.8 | 14.5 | 14.8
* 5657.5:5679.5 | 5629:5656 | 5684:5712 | -0.7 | 13.9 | 14.4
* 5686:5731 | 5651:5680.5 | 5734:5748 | 3.8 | 14.5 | 15.6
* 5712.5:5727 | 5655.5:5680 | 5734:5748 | 2.6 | 14.6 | 15.6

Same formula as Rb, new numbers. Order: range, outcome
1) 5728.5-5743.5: 15.1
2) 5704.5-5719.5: 13.3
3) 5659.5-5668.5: 14.5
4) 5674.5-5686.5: 14.5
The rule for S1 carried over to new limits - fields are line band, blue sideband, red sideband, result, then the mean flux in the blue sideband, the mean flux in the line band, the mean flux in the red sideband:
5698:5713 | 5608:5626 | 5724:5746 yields 0.062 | 14.2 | 13.9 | 14.9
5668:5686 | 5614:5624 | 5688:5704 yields -0.002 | 14.1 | 14.8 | 15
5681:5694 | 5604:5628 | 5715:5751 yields -0.034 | 14.2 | 14.7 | 14.3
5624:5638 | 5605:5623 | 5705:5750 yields -0.050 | 13.7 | 14.4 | 14.1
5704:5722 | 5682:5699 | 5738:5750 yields 0.145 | 14.9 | 13.3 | 15.6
